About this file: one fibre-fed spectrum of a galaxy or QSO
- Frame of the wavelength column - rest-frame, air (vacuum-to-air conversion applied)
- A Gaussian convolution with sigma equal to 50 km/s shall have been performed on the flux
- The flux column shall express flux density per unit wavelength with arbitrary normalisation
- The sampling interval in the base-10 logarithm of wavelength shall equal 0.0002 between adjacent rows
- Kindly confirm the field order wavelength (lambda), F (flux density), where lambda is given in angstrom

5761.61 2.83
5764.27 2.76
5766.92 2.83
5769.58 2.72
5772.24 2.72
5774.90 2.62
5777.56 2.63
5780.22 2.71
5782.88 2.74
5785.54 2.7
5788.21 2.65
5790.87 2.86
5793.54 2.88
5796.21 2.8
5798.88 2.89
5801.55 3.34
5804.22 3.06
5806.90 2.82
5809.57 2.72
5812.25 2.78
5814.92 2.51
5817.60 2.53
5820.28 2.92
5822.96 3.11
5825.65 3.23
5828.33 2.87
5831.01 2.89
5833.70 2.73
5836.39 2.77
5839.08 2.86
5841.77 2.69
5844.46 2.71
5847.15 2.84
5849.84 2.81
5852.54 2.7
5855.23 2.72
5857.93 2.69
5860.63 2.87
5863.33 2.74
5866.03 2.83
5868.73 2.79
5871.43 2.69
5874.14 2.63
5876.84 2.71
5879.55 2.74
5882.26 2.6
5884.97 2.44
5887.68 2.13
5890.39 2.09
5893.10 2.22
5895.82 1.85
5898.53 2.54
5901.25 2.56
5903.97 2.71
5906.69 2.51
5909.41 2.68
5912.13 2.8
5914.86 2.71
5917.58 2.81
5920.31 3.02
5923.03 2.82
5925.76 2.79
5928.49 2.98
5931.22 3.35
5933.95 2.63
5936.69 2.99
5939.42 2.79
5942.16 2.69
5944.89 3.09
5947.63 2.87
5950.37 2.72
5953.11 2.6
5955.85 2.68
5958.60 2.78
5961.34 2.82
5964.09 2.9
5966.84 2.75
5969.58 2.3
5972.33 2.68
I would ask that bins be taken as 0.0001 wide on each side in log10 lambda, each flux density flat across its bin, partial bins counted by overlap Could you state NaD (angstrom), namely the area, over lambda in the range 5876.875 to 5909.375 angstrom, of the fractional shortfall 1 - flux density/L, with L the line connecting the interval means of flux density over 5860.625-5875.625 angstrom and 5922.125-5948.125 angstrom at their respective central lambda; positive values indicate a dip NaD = 4.4 angstrom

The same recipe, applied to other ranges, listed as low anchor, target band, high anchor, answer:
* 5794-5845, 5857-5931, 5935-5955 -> 5.0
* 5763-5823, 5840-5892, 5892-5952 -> 2.0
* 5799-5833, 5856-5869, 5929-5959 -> 0.4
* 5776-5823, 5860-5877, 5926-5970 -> 0.4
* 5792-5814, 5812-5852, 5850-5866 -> 0.1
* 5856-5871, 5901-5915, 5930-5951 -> 0.9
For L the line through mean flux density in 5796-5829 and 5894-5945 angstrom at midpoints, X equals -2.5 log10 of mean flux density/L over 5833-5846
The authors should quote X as 0.04 mag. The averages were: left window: 2.89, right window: 2.74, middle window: 2.75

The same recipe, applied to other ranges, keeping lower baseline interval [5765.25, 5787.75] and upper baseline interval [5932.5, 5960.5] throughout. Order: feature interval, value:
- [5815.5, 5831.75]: -0.07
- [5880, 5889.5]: 0.15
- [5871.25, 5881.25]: 0.03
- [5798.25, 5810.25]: -0.10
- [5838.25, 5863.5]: -0.01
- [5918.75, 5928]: -0.04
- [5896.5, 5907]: 0.09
